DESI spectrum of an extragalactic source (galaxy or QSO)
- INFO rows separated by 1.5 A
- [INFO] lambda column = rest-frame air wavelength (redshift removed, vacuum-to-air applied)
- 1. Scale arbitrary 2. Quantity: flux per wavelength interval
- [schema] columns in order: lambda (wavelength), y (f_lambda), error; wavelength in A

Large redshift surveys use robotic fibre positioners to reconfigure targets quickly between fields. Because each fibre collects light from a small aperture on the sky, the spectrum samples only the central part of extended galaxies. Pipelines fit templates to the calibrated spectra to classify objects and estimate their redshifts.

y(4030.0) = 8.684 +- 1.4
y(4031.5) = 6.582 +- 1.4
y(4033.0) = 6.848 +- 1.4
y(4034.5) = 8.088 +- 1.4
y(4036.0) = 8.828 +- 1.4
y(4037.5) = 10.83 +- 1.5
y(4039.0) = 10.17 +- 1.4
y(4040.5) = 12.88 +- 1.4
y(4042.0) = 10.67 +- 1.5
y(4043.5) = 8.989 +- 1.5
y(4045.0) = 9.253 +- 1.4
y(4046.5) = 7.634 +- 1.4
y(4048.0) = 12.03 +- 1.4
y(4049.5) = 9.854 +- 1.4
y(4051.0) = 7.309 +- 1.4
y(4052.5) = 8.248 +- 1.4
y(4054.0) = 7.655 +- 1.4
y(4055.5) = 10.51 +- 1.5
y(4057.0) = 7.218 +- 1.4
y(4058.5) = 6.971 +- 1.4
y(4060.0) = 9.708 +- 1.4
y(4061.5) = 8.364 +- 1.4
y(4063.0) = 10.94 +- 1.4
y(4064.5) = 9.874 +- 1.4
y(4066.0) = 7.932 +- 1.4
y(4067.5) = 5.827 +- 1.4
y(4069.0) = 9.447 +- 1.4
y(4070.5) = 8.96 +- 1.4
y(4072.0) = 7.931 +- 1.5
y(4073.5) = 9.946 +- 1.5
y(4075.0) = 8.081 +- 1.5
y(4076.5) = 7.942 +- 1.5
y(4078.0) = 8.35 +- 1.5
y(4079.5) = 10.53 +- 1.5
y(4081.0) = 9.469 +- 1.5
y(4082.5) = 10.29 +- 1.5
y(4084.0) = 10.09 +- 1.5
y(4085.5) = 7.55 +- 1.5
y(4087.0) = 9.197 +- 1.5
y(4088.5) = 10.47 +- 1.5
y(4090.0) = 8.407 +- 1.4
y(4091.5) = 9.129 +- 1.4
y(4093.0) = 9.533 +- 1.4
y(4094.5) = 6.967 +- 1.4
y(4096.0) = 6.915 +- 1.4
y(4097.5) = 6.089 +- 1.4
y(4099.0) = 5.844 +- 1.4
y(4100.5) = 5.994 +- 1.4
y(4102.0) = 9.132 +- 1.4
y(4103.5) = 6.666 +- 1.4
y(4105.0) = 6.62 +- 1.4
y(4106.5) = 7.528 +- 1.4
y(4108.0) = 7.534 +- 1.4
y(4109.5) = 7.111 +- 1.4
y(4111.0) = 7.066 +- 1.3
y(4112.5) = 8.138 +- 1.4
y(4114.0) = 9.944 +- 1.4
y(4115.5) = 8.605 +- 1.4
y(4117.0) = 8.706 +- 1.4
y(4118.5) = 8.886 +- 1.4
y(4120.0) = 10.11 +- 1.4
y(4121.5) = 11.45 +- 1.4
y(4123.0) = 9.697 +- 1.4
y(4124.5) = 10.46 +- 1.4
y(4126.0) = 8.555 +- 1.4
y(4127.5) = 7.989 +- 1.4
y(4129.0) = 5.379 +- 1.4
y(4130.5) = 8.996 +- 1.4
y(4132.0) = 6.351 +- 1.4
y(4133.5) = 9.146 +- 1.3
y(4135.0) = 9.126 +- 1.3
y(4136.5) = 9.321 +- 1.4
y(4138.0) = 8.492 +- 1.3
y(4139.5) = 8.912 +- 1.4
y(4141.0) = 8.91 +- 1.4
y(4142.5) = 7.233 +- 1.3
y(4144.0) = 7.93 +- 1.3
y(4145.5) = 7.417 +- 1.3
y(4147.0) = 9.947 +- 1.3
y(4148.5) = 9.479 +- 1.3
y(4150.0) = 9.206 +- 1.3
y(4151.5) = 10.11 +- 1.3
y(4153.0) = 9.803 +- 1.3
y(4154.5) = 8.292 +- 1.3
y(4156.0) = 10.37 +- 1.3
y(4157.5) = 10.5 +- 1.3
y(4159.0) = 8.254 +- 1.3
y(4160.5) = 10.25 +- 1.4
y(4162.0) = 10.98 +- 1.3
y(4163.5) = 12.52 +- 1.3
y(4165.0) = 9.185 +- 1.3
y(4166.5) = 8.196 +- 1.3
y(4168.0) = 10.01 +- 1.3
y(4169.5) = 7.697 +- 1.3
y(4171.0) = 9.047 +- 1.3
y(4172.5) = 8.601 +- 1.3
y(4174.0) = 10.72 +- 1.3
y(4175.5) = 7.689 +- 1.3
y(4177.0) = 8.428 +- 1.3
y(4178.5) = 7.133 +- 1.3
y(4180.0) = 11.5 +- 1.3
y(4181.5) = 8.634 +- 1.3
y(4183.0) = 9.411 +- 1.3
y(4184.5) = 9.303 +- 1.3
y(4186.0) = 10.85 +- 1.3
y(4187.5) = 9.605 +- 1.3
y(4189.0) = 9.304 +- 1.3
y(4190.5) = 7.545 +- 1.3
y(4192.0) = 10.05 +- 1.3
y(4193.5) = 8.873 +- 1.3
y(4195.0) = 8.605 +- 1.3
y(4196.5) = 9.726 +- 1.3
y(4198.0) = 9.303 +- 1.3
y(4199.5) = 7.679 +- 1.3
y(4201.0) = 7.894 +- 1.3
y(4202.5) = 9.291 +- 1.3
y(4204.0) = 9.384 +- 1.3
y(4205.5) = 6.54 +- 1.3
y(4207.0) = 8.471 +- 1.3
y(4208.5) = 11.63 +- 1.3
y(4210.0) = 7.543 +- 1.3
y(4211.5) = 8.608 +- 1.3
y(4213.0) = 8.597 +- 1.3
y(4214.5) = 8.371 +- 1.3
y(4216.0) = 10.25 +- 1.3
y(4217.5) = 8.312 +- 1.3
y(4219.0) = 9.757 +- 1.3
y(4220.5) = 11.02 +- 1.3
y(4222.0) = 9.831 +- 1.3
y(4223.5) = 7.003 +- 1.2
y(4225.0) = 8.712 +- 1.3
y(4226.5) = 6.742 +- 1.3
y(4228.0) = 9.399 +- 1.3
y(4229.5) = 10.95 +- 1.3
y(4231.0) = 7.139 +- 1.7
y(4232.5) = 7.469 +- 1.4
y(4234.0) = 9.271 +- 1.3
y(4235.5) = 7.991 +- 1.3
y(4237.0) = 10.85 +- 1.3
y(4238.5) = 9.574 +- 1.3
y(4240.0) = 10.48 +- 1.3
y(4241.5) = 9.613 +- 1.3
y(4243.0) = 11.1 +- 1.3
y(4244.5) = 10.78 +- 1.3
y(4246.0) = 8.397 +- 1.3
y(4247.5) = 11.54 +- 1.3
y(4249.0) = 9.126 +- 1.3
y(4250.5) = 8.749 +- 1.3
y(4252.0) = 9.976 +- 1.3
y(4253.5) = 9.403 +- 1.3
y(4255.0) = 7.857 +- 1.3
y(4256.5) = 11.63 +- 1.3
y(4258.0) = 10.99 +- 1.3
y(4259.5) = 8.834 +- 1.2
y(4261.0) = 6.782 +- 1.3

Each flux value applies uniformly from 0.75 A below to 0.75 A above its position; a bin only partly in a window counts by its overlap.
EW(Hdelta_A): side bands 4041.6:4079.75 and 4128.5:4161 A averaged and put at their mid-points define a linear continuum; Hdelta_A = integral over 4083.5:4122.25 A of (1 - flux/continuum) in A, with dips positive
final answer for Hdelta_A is 2.7 A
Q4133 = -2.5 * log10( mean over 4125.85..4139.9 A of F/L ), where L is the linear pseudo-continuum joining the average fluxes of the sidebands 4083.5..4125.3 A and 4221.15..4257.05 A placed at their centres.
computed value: 0.046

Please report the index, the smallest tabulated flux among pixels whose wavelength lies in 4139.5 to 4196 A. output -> 7.133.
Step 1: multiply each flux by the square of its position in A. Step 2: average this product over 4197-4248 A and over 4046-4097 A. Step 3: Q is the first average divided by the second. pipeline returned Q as 1.1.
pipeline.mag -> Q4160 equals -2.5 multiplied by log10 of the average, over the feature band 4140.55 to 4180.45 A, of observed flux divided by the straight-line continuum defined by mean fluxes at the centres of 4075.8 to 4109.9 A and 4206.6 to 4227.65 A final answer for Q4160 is -0.08 mag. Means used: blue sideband 8.16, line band 9.22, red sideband 8.93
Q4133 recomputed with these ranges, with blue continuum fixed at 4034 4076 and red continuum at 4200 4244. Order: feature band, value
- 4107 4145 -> 0.06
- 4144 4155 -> -0.01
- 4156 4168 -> -0.11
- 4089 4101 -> 0.21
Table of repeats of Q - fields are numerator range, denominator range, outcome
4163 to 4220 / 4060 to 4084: 1.07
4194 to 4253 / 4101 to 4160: 1.10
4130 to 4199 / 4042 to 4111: 1.13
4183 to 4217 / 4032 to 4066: 1.05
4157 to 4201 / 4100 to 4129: 1.14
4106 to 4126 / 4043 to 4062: 1.05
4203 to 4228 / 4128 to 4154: 1.07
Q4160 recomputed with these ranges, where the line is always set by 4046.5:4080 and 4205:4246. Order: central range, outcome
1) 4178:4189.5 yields -0.06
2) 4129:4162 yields 0.00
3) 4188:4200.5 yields 0.02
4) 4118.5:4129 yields -0.05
